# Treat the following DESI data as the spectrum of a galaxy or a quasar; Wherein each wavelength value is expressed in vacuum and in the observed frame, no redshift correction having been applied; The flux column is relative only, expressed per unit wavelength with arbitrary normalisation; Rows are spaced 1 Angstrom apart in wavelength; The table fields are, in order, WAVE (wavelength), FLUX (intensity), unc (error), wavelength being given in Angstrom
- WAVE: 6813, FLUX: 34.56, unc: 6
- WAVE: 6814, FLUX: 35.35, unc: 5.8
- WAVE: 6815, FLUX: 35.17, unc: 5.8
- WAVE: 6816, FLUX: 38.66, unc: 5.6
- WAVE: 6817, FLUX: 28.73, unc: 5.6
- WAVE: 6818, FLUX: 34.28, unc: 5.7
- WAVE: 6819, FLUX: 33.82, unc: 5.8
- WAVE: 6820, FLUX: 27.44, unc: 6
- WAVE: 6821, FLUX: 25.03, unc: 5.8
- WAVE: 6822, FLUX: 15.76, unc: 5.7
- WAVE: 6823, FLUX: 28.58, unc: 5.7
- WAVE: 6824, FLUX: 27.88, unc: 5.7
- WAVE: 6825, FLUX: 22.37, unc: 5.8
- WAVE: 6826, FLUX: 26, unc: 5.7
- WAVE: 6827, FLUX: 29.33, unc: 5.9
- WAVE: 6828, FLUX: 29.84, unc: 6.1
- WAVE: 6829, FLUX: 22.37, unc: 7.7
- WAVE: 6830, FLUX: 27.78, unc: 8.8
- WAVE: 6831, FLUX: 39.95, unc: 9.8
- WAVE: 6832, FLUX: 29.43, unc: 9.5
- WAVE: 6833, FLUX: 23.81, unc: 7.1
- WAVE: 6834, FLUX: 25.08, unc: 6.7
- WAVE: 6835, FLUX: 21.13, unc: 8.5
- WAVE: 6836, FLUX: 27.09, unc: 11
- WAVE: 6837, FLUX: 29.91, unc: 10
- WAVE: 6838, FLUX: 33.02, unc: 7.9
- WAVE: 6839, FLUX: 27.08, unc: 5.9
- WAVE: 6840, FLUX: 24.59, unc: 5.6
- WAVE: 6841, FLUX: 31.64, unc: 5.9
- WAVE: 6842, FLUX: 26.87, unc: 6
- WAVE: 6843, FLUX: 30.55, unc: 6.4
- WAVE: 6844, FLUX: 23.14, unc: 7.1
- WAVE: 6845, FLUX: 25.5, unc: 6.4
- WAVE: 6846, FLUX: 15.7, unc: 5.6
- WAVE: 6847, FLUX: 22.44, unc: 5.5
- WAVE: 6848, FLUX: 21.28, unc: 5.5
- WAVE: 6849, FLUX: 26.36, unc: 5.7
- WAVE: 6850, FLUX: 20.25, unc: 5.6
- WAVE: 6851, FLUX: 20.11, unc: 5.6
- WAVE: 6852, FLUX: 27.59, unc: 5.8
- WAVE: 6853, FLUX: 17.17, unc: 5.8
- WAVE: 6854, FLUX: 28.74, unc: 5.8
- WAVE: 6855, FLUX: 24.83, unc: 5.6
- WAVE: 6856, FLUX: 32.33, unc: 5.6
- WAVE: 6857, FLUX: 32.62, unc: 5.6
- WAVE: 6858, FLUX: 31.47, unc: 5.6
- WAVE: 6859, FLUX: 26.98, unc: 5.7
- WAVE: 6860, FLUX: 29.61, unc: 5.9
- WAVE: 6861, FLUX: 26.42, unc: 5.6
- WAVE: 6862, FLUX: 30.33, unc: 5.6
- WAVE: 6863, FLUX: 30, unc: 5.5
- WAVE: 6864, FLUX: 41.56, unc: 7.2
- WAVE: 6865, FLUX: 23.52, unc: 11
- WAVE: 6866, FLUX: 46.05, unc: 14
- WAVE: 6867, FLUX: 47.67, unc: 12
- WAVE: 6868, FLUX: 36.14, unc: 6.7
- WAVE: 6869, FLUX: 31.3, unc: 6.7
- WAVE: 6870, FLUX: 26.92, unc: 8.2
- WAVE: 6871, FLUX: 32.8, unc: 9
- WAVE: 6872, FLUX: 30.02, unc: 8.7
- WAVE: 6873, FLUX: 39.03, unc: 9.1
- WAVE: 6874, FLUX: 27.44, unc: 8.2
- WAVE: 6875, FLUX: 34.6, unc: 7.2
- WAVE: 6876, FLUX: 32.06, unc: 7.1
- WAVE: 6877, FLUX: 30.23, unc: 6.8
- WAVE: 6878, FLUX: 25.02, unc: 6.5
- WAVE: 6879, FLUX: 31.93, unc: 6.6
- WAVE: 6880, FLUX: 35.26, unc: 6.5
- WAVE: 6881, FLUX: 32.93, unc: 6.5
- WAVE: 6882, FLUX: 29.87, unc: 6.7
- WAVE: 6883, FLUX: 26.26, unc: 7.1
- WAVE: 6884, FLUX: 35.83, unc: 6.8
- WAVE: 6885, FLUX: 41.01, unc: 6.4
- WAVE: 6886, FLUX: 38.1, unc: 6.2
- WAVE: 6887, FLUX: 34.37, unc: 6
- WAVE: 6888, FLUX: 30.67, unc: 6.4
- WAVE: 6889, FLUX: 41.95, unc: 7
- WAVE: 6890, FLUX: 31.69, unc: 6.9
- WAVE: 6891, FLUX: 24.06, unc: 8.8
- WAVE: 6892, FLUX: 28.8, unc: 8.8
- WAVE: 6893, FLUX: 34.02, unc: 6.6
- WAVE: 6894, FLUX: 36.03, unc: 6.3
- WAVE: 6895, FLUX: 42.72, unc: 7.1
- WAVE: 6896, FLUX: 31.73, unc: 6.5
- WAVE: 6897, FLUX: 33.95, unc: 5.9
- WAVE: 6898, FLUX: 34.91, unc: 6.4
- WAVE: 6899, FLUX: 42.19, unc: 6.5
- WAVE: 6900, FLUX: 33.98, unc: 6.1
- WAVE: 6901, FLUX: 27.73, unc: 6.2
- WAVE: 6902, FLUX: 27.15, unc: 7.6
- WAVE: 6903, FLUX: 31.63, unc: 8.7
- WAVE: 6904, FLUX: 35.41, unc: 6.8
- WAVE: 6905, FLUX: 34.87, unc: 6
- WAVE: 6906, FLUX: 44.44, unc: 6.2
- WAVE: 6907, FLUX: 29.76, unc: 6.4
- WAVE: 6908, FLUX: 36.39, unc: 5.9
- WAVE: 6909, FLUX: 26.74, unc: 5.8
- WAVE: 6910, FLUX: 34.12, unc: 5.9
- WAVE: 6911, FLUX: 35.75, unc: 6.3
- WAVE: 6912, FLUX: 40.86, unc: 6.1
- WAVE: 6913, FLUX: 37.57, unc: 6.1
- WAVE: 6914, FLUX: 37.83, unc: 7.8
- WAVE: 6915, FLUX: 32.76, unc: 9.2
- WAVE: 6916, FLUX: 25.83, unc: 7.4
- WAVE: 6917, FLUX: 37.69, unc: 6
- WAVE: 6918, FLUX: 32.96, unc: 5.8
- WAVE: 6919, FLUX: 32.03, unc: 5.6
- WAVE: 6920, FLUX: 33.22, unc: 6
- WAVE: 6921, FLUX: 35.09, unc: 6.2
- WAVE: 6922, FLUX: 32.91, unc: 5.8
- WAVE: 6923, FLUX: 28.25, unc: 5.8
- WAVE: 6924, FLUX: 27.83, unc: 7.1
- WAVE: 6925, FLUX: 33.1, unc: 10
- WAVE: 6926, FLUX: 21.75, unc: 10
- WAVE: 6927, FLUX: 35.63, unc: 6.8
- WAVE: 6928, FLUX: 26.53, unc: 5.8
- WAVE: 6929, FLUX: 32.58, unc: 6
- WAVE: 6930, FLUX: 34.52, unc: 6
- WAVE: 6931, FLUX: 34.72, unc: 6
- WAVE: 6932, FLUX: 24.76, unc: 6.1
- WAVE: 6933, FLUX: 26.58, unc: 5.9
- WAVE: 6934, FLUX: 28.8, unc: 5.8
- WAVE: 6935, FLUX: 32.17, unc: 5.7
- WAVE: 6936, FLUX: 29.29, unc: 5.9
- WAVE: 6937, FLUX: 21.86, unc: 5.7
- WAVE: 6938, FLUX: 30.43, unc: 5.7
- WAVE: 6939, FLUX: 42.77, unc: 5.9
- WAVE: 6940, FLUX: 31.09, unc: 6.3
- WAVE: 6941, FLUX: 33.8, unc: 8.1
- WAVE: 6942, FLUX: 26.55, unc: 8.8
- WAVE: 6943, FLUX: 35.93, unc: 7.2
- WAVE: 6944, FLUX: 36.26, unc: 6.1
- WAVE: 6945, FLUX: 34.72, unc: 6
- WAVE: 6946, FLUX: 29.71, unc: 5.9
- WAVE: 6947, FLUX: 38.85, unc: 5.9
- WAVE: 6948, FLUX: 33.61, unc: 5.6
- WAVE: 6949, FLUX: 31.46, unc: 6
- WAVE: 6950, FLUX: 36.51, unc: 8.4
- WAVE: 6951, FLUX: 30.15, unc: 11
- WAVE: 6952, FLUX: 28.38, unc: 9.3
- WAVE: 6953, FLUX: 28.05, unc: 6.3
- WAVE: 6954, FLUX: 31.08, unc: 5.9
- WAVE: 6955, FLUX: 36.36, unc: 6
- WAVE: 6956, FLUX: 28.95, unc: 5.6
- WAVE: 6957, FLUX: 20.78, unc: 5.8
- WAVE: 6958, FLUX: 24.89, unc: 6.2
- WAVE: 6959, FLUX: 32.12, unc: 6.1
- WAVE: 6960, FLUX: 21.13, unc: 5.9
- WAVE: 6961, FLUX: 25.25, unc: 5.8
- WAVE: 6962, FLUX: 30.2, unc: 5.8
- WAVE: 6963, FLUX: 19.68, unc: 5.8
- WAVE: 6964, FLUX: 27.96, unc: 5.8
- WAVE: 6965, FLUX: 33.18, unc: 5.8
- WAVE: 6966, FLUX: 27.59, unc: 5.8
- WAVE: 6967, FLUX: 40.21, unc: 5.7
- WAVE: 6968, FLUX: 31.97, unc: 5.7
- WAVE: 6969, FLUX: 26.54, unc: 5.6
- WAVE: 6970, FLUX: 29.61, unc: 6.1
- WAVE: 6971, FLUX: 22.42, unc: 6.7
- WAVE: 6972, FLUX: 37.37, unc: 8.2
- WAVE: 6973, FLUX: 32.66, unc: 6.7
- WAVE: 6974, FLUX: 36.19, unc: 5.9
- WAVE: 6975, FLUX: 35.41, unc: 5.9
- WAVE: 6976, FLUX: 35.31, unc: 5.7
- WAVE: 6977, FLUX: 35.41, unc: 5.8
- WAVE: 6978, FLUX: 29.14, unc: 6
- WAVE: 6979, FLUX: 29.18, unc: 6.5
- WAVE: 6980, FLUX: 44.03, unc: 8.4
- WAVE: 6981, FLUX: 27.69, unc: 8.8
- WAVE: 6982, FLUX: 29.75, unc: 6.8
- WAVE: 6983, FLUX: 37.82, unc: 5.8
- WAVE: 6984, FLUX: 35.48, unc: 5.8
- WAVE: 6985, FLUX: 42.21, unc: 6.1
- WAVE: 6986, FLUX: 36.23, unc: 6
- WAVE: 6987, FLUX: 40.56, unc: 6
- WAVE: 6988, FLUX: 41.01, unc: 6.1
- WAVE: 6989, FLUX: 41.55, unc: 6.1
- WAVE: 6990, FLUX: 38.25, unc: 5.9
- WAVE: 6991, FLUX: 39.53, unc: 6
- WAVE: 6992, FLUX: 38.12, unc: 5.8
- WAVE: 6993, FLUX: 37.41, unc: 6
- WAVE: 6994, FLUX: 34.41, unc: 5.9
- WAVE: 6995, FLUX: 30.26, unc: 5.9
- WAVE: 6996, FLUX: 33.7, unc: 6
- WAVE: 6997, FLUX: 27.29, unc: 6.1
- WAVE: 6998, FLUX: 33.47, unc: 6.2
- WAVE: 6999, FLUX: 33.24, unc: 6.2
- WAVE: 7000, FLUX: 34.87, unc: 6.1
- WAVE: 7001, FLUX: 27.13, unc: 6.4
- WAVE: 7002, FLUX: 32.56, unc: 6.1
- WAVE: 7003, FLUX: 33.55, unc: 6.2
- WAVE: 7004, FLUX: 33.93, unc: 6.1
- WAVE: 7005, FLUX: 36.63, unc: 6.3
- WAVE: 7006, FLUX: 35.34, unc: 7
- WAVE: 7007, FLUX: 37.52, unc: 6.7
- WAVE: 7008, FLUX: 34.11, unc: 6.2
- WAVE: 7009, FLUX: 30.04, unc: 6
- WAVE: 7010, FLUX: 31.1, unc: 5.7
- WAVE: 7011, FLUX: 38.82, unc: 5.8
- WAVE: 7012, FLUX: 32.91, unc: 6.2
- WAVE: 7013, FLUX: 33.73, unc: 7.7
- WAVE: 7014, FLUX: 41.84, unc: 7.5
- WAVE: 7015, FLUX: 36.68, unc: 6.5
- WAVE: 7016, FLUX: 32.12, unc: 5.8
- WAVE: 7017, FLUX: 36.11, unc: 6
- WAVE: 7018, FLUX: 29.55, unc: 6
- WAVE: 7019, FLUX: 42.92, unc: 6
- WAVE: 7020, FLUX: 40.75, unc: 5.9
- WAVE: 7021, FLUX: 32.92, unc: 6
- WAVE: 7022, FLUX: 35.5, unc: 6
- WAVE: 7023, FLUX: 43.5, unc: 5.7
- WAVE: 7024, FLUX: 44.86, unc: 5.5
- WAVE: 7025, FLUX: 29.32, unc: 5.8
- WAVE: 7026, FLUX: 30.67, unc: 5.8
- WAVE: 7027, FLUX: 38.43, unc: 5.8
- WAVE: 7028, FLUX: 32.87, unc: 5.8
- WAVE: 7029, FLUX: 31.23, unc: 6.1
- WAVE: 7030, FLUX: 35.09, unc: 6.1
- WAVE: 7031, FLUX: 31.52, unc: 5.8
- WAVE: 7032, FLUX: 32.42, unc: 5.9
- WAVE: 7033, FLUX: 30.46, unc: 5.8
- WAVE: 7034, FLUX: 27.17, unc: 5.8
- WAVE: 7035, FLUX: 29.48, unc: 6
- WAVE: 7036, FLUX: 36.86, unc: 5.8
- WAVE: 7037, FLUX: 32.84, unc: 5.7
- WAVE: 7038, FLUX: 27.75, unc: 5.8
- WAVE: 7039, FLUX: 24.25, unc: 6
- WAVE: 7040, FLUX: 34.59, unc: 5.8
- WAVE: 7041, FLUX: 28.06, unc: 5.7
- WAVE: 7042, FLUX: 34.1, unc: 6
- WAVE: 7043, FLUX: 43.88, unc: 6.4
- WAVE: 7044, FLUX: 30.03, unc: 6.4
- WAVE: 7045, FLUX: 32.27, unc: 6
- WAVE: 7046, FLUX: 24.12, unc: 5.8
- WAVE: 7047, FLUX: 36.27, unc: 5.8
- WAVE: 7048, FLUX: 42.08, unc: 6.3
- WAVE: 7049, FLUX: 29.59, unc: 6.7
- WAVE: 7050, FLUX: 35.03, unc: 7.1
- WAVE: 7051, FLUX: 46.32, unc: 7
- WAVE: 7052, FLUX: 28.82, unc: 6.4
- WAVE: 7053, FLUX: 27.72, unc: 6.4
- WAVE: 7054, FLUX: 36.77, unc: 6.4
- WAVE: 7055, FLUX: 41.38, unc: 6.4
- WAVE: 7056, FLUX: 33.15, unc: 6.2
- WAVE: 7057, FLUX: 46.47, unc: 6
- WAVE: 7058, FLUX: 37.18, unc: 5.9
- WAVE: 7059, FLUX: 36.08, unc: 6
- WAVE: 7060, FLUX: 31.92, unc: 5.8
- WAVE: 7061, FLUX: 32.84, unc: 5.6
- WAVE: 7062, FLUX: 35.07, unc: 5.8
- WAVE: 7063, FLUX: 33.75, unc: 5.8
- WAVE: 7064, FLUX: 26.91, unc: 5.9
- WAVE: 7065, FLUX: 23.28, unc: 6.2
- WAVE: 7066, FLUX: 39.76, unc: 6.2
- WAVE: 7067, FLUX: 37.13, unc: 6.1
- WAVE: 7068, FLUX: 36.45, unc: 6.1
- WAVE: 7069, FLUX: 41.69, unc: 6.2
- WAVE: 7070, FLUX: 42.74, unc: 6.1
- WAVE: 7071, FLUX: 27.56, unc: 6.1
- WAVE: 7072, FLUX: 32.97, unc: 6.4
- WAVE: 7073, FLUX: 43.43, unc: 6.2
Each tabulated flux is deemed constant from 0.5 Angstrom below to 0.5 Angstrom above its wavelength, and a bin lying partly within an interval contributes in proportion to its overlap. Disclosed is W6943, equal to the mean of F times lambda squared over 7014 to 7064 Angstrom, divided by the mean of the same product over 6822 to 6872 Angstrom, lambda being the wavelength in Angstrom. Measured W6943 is 1.3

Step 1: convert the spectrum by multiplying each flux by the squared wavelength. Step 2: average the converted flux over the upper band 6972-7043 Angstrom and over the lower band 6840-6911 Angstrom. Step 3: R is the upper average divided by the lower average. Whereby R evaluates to 1.1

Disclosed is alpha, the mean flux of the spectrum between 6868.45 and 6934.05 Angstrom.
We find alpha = 32.7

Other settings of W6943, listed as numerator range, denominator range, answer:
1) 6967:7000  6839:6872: 1.26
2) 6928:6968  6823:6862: 1.18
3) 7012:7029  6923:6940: 1.23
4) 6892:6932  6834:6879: 1.17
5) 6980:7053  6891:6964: 1.11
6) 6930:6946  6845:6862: 1.27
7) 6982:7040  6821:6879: 1.28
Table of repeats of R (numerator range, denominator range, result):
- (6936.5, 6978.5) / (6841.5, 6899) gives 1.03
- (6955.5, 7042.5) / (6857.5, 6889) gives 1.05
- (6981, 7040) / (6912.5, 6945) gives 1.12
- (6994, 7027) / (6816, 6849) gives 1.35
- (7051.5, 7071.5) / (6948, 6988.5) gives 1.13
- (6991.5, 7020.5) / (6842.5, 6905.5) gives 1.15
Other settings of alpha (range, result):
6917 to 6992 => 32.1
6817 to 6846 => 27.3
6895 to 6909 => 34.2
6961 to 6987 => 32.5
